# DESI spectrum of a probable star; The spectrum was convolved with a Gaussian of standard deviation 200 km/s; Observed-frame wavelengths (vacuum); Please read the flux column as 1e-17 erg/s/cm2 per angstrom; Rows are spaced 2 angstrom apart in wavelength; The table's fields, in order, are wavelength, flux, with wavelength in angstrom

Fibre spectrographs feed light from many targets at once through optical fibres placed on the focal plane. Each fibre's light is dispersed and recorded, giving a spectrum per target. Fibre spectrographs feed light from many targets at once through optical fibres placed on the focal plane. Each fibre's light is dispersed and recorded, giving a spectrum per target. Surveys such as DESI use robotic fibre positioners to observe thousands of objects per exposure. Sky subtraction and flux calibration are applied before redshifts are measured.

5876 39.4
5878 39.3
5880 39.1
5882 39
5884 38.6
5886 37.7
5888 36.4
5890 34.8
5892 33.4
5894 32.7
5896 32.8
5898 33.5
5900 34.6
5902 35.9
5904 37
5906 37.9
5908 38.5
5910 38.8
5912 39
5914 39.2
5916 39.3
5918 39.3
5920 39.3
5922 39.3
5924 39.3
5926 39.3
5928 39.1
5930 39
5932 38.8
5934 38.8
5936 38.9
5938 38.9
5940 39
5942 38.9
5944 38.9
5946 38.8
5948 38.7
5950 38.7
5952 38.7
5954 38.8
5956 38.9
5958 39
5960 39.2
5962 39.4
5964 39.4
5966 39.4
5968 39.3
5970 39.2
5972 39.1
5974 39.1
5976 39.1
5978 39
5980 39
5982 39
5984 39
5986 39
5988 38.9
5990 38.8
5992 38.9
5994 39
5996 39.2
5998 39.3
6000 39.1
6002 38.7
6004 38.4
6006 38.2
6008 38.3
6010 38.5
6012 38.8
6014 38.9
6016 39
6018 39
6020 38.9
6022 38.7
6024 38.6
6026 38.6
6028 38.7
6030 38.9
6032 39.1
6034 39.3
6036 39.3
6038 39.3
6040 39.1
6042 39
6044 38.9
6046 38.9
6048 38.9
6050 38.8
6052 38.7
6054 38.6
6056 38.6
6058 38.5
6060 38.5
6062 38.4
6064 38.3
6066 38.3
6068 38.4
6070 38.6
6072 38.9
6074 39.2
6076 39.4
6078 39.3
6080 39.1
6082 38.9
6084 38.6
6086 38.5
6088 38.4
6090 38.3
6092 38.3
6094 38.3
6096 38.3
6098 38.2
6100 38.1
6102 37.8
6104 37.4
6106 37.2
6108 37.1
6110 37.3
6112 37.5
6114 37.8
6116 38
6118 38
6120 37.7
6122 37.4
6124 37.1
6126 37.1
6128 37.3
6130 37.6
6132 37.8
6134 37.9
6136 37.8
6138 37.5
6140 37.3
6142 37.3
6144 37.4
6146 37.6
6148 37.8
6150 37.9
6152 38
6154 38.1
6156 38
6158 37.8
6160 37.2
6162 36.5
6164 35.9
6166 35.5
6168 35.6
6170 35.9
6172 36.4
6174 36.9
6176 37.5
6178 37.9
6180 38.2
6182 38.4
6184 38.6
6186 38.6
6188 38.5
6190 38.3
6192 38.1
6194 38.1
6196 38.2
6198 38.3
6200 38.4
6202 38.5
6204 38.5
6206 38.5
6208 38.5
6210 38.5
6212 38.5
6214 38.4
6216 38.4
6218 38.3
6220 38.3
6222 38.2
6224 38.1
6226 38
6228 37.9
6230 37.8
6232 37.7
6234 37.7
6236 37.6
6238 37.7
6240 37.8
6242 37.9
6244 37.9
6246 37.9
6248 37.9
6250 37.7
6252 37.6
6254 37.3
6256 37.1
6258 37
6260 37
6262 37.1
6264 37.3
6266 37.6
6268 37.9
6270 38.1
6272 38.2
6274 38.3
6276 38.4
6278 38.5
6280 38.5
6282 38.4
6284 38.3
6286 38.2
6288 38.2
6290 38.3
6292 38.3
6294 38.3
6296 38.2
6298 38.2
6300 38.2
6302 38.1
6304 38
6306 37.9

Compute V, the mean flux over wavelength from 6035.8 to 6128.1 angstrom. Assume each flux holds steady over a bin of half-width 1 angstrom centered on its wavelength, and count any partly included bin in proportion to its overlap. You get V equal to 38.3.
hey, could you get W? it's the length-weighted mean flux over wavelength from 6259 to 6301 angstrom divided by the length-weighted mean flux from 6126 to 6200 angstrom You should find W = 1.01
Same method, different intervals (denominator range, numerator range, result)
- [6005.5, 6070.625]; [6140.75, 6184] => 0.96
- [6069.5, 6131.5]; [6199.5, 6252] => 1.00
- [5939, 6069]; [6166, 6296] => 0.98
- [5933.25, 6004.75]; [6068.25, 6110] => 0.98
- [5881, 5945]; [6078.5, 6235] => 1.00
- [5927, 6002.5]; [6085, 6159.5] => 0.97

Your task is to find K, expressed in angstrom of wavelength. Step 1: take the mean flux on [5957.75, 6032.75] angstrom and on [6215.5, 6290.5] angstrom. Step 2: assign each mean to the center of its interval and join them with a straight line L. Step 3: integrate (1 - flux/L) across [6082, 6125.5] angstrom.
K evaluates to 0.7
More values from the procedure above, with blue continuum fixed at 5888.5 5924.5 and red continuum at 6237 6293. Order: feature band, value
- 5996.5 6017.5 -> -0.89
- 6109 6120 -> -0.08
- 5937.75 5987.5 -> -2.66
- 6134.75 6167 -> 0.17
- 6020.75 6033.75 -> -0.55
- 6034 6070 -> -1.41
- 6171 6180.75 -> 0.07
